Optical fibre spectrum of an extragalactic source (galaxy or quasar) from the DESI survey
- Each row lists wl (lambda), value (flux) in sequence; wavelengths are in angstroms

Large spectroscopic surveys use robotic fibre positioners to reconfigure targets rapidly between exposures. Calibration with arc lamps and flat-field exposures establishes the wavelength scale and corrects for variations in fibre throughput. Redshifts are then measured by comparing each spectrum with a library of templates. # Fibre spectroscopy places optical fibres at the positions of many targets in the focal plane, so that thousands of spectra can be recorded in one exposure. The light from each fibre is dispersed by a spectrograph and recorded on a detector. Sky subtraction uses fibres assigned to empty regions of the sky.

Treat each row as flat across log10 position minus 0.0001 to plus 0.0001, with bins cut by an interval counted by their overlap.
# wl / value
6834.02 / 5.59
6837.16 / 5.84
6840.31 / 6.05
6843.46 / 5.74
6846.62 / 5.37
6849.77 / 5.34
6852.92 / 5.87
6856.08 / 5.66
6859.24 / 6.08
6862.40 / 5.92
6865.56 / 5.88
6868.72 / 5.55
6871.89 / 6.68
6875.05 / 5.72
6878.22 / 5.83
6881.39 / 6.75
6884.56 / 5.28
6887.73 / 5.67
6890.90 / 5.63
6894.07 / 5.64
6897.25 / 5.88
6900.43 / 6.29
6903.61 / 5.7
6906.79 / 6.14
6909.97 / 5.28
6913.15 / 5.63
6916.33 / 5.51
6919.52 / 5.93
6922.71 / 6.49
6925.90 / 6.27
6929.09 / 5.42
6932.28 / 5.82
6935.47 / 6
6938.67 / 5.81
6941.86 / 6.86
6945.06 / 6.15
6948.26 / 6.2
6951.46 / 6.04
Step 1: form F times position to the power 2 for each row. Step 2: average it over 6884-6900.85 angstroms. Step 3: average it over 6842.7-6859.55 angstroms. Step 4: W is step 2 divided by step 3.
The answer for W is 1.03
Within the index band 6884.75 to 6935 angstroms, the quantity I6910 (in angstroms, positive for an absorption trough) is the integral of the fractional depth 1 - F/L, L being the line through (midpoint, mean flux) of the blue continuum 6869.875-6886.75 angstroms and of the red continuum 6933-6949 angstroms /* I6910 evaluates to 2.4 angstroms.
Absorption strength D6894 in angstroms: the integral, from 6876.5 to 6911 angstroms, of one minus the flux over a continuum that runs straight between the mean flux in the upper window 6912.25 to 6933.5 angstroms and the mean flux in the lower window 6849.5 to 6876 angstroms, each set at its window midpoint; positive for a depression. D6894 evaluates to 0.3 angstroms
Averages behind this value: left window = 5.88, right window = 5.88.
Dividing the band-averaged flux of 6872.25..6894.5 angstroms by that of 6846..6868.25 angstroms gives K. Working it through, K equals 1.02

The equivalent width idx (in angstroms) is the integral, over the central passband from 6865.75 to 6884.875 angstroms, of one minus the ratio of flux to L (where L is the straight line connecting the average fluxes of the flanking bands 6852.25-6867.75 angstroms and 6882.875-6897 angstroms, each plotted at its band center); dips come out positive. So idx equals -0.9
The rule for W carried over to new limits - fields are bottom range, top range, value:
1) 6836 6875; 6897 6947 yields 1.04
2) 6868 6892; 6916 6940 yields 1.02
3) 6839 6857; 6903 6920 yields 1.02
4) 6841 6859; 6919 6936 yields 1.08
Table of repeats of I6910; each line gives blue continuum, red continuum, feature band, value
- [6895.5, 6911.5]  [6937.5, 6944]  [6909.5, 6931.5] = 1.0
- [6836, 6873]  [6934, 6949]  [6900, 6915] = 0.7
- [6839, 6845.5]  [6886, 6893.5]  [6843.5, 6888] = -0.7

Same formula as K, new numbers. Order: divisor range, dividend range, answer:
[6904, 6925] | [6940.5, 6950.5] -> 1.09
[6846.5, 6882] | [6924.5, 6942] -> 1.01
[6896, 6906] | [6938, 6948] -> 1.06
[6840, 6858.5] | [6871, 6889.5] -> 1.05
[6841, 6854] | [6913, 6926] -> 1.07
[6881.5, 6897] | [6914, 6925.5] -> 1.05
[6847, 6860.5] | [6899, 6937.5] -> 1.03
